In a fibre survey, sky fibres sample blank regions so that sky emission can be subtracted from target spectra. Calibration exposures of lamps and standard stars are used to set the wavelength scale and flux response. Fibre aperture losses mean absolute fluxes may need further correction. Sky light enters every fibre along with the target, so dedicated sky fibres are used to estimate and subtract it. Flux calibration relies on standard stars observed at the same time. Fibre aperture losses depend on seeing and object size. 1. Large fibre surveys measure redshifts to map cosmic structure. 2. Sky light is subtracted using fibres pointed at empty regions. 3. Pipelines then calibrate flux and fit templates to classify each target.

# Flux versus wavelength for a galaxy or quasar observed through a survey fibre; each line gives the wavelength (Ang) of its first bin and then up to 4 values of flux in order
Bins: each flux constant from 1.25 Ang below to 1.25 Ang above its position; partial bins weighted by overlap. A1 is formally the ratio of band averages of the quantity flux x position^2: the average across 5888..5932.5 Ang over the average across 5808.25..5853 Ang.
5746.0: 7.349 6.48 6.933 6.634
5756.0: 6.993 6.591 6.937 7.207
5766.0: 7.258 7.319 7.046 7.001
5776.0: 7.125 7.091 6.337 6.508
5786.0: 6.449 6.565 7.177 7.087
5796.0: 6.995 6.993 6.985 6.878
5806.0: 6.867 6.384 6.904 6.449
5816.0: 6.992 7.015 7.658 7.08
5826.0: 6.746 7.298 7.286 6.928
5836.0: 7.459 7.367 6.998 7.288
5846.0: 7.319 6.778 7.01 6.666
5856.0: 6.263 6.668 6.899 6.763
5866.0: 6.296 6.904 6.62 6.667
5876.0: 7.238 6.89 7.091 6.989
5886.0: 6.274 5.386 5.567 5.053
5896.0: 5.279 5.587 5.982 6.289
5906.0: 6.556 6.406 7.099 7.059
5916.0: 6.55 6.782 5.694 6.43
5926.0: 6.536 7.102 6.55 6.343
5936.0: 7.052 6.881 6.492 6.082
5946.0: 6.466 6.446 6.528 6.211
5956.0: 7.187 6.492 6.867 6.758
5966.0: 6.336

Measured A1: 0.9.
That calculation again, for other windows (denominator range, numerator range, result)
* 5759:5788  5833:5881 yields 1.03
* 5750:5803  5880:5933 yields 0.95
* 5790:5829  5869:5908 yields 0.92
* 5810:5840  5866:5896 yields 0.91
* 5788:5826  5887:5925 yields 0.91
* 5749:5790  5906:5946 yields 1.01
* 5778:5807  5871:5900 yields 0.94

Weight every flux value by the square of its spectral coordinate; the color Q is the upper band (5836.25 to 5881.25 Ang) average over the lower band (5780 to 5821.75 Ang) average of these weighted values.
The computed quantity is 1.03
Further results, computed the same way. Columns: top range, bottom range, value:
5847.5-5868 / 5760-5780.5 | 0.97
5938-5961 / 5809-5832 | 0.97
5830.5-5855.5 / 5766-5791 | 1.05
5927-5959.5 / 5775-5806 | 1.02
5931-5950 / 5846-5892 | 1.01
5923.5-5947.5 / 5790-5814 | 1.00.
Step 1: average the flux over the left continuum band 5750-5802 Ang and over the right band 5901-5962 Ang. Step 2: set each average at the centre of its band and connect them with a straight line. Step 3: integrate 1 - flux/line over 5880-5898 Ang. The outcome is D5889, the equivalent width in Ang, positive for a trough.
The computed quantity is 2.0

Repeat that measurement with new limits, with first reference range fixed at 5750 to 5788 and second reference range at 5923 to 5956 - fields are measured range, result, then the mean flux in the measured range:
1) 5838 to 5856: -0.66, 6.99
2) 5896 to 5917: 0.84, 6.37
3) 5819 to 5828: -0.49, 7.16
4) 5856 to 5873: 0.14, 6.66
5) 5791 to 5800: -0.27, 7.04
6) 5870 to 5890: 0.16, 6.63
